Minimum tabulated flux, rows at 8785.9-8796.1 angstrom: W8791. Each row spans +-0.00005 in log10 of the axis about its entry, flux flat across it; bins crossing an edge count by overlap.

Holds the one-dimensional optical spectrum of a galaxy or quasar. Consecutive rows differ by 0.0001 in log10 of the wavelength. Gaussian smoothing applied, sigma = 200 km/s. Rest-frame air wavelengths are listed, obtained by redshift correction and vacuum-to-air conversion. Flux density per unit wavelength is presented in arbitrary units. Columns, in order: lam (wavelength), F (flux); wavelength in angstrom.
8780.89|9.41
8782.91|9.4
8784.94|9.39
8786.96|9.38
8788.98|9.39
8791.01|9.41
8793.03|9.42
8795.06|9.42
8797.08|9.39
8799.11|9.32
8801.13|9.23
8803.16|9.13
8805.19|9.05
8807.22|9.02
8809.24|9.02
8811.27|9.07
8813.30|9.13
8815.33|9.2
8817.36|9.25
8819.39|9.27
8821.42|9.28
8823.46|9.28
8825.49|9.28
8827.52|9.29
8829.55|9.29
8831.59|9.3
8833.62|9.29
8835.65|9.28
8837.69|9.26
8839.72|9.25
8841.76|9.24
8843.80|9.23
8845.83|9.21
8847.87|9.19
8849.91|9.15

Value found 9.38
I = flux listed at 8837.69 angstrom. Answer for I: 9.26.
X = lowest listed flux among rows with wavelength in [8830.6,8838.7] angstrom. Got 9.26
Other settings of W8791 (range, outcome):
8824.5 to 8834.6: 9.28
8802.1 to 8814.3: 9.02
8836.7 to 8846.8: 9.21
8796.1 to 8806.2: 9.05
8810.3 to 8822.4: 9.07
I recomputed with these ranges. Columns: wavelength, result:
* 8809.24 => 9.02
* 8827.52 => 9.29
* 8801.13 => 9.23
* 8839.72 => 9.25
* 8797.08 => 9.39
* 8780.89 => 9.41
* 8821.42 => 9.28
